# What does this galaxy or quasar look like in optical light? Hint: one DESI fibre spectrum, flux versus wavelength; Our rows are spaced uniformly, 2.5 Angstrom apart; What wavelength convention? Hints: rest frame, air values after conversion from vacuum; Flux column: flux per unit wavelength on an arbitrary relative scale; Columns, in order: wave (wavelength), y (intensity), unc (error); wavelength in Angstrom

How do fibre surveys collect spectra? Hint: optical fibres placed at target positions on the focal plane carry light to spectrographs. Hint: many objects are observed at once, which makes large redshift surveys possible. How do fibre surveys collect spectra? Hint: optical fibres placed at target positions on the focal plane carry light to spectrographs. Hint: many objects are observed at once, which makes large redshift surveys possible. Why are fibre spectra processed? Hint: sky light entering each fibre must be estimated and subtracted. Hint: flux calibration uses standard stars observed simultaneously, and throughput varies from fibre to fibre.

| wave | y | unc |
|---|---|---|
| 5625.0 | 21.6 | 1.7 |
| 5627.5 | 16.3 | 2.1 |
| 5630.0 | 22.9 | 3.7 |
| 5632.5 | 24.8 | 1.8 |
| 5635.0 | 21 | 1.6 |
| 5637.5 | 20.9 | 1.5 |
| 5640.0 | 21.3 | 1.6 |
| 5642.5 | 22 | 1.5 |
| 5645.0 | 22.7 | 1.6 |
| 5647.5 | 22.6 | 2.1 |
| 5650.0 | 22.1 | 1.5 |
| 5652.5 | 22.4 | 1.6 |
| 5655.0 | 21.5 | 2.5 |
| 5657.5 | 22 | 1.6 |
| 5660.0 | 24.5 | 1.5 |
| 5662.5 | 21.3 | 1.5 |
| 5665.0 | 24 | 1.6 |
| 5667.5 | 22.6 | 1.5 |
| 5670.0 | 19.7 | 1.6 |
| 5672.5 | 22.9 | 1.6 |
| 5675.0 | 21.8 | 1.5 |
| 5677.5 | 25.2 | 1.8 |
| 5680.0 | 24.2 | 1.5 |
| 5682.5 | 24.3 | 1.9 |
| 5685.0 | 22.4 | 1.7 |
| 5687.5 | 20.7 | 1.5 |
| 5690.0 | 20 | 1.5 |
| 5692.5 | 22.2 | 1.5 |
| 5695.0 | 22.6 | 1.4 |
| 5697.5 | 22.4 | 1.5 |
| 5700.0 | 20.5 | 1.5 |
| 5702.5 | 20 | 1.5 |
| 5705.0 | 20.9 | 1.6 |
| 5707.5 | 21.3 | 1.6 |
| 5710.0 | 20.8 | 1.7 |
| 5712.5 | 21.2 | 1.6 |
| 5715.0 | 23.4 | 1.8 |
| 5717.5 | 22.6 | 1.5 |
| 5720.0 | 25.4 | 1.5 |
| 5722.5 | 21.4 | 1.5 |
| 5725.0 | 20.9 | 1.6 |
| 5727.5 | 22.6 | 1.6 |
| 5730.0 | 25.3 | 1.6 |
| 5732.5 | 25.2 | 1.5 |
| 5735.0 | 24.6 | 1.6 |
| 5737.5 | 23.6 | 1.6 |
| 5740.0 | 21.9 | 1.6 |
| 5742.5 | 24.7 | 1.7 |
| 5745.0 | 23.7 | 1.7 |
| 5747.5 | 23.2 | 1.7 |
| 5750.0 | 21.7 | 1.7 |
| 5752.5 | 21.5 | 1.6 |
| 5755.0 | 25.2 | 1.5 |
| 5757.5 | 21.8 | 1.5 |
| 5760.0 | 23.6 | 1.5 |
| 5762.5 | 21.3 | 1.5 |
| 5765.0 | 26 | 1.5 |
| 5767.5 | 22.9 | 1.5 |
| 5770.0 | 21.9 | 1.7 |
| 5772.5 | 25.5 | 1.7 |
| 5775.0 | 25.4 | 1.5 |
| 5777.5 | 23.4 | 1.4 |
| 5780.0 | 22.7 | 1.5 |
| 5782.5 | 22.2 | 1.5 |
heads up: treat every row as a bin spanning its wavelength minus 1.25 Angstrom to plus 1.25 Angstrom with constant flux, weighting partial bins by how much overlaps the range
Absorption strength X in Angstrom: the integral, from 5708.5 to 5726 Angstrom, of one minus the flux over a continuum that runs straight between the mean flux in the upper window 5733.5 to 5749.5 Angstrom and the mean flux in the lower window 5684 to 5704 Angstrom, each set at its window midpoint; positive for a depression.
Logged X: 0.1 Angstrom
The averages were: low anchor 21.3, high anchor 23.6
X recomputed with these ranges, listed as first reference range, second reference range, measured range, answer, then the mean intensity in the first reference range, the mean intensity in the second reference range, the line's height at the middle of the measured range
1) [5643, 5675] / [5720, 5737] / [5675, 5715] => 1.7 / 22.3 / 23.5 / 22.9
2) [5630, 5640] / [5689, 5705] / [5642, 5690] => -1.7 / 22.2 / 21.3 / 21.7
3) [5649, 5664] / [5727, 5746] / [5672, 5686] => -0.4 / 22.3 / 24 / 22.8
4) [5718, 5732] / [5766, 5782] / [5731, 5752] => -0.2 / 23.2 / 23.6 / 23.3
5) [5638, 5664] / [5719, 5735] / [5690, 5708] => 1.3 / 22.2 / 23.5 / 23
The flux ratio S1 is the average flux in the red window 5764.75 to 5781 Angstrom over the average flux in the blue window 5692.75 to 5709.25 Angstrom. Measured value 1.12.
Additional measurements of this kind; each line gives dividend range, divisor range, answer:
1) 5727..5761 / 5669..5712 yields 1.07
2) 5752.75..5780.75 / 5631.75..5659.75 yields 1.06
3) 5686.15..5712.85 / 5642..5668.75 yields 0.94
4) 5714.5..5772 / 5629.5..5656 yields 1.05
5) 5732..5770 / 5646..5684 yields 1.03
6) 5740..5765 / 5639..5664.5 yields 1.03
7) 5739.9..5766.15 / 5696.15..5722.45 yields 1.06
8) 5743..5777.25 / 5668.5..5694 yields 1.05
